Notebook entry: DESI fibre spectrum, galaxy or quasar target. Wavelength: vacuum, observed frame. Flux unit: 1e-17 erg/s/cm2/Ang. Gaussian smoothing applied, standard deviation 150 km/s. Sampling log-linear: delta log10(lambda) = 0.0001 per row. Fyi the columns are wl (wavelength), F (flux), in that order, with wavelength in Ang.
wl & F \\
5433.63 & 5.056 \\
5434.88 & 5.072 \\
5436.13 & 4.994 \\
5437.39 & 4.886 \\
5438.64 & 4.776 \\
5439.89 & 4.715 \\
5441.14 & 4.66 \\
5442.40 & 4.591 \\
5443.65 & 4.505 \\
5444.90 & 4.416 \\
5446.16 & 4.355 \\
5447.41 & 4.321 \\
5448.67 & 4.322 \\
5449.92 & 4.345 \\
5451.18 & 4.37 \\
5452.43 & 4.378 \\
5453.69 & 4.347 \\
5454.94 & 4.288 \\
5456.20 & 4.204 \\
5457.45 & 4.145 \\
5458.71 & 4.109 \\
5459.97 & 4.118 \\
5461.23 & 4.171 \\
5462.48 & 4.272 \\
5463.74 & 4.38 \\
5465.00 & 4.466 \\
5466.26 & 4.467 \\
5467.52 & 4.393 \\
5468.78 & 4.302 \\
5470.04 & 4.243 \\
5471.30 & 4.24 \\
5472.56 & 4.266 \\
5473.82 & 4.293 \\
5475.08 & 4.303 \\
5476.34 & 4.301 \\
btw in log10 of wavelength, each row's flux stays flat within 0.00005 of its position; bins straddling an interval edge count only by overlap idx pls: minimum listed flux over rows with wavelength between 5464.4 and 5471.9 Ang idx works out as 4.24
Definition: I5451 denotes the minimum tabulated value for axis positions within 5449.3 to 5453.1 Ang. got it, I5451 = 4.345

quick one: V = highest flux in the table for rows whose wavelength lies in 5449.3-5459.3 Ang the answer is 4.378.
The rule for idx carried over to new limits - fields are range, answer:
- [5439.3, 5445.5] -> 4.416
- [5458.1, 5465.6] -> 4.109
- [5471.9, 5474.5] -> 4.266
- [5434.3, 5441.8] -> 4.66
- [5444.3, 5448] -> 4.321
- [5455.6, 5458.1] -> 4.145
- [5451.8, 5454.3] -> 4.347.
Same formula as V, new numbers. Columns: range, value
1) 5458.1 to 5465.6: 4.466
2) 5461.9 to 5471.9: 4.467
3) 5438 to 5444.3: 4.776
